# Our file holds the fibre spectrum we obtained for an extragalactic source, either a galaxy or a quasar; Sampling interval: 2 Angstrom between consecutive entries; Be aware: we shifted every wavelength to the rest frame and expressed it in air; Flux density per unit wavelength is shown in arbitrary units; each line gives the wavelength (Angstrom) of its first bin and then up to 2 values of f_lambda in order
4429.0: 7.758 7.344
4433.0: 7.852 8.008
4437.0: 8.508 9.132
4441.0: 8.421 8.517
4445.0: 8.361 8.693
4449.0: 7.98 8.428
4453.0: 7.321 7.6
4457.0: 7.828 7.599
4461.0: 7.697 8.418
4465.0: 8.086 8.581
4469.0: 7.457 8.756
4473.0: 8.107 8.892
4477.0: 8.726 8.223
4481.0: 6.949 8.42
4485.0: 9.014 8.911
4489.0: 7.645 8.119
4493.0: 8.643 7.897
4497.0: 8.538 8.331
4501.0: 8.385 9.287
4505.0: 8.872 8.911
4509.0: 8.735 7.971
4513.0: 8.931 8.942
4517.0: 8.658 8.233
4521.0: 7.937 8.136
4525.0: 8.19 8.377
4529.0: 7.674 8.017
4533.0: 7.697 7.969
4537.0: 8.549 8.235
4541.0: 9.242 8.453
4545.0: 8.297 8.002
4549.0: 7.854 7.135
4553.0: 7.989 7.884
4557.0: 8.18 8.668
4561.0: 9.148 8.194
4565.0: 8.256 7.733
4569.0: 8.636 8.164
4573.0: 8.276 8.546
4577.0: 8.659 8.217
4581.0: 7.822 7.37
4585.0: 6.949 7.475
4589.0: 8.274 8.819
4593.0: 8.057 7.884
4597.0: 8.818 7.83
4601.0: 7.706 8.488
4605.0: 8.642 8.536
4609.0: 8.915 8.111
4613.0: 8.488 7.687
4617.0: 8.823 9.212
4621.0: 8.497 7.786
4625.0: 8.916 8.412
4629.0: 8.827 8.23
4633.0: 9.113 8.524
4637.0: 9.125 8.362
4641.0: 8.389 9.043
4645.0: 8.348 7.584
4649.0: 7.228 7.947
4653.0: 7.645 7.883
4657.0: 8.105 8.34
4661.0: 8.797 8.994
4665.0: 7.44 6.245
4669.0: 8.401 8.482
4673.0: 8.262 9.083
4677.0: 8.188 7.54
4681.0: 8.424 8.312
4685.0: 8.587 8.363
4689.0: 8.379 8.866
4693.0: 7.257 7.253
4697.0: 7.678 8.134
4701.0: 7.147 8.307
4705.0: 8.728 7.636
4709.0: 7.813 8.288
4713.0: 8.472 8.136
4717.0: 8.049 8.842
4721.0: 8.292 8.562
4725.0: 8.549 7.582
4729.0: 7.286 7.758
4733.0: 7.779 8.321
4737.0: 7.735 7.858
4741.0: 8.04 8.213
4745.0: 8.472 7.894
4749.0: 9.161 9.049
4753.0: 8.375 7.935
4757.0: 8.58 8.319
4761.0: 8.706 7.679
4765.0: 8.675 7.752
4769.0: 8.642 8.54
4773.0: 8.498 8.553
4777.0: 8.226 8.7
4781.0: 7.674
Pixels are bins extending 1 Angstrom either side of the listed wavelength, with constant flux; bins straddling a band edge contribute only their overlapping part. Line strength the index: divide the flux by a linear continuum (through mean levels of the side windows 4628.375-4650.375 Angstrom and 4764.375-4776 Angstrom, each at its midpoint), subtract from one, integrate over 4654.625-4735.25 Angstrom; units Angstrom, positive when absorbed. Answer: 3.0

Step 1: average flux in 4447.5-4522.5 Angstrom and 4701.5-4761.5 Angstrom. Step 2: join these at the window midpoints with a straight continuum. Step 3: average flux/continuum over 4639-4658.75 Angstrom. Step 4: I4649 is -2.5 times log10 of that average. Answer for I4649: 0.03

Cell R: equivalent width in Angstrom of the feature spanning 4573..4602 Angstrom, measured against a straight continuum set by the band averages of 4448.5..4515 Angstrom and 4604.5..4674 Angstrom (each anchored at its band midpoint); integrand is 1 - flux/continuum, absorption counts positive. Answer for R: 1.0 Angstrom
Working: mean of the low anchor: 8.29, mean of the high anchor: 8.32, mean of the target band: 8.04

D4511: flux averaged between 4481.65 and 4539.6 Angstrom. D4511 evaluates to 8.38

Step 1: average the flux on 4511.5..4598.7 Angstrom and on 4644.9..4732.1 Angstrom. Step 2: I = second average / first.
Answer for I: 0.98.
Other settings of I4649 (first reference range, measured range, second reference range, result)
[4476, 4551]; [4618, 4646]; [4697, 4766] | -0.05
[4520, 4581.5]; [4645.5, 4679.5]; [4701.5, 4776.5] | 0.03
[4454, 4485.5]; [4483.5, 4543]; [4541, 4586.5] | -0.04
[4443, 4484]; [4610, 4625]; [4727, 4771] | -0.03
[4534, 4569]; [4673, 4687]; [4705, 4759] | -0.02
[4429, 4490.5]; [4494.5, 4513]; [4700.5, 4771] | -0.05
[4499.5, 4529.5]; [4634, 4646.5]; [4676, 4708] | -0.05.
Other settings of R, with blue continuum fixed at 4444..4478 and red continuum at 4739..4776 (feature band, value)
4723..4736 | 0.7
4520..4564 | 0.2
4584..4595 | 0.4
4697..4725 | 0.5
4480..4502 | -0.2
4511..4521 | -0.4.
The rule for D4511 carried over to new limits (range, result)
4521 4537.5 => 8.05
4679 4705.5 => 8.08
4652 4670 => 7.98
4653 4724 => 8.14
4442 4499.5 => 8.2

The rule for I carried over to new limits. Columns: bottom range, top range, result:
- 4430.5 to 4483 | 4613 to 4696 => 1.01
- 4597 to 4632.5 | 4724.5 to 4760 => 0.97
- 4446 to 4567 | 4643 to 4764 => 0.98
